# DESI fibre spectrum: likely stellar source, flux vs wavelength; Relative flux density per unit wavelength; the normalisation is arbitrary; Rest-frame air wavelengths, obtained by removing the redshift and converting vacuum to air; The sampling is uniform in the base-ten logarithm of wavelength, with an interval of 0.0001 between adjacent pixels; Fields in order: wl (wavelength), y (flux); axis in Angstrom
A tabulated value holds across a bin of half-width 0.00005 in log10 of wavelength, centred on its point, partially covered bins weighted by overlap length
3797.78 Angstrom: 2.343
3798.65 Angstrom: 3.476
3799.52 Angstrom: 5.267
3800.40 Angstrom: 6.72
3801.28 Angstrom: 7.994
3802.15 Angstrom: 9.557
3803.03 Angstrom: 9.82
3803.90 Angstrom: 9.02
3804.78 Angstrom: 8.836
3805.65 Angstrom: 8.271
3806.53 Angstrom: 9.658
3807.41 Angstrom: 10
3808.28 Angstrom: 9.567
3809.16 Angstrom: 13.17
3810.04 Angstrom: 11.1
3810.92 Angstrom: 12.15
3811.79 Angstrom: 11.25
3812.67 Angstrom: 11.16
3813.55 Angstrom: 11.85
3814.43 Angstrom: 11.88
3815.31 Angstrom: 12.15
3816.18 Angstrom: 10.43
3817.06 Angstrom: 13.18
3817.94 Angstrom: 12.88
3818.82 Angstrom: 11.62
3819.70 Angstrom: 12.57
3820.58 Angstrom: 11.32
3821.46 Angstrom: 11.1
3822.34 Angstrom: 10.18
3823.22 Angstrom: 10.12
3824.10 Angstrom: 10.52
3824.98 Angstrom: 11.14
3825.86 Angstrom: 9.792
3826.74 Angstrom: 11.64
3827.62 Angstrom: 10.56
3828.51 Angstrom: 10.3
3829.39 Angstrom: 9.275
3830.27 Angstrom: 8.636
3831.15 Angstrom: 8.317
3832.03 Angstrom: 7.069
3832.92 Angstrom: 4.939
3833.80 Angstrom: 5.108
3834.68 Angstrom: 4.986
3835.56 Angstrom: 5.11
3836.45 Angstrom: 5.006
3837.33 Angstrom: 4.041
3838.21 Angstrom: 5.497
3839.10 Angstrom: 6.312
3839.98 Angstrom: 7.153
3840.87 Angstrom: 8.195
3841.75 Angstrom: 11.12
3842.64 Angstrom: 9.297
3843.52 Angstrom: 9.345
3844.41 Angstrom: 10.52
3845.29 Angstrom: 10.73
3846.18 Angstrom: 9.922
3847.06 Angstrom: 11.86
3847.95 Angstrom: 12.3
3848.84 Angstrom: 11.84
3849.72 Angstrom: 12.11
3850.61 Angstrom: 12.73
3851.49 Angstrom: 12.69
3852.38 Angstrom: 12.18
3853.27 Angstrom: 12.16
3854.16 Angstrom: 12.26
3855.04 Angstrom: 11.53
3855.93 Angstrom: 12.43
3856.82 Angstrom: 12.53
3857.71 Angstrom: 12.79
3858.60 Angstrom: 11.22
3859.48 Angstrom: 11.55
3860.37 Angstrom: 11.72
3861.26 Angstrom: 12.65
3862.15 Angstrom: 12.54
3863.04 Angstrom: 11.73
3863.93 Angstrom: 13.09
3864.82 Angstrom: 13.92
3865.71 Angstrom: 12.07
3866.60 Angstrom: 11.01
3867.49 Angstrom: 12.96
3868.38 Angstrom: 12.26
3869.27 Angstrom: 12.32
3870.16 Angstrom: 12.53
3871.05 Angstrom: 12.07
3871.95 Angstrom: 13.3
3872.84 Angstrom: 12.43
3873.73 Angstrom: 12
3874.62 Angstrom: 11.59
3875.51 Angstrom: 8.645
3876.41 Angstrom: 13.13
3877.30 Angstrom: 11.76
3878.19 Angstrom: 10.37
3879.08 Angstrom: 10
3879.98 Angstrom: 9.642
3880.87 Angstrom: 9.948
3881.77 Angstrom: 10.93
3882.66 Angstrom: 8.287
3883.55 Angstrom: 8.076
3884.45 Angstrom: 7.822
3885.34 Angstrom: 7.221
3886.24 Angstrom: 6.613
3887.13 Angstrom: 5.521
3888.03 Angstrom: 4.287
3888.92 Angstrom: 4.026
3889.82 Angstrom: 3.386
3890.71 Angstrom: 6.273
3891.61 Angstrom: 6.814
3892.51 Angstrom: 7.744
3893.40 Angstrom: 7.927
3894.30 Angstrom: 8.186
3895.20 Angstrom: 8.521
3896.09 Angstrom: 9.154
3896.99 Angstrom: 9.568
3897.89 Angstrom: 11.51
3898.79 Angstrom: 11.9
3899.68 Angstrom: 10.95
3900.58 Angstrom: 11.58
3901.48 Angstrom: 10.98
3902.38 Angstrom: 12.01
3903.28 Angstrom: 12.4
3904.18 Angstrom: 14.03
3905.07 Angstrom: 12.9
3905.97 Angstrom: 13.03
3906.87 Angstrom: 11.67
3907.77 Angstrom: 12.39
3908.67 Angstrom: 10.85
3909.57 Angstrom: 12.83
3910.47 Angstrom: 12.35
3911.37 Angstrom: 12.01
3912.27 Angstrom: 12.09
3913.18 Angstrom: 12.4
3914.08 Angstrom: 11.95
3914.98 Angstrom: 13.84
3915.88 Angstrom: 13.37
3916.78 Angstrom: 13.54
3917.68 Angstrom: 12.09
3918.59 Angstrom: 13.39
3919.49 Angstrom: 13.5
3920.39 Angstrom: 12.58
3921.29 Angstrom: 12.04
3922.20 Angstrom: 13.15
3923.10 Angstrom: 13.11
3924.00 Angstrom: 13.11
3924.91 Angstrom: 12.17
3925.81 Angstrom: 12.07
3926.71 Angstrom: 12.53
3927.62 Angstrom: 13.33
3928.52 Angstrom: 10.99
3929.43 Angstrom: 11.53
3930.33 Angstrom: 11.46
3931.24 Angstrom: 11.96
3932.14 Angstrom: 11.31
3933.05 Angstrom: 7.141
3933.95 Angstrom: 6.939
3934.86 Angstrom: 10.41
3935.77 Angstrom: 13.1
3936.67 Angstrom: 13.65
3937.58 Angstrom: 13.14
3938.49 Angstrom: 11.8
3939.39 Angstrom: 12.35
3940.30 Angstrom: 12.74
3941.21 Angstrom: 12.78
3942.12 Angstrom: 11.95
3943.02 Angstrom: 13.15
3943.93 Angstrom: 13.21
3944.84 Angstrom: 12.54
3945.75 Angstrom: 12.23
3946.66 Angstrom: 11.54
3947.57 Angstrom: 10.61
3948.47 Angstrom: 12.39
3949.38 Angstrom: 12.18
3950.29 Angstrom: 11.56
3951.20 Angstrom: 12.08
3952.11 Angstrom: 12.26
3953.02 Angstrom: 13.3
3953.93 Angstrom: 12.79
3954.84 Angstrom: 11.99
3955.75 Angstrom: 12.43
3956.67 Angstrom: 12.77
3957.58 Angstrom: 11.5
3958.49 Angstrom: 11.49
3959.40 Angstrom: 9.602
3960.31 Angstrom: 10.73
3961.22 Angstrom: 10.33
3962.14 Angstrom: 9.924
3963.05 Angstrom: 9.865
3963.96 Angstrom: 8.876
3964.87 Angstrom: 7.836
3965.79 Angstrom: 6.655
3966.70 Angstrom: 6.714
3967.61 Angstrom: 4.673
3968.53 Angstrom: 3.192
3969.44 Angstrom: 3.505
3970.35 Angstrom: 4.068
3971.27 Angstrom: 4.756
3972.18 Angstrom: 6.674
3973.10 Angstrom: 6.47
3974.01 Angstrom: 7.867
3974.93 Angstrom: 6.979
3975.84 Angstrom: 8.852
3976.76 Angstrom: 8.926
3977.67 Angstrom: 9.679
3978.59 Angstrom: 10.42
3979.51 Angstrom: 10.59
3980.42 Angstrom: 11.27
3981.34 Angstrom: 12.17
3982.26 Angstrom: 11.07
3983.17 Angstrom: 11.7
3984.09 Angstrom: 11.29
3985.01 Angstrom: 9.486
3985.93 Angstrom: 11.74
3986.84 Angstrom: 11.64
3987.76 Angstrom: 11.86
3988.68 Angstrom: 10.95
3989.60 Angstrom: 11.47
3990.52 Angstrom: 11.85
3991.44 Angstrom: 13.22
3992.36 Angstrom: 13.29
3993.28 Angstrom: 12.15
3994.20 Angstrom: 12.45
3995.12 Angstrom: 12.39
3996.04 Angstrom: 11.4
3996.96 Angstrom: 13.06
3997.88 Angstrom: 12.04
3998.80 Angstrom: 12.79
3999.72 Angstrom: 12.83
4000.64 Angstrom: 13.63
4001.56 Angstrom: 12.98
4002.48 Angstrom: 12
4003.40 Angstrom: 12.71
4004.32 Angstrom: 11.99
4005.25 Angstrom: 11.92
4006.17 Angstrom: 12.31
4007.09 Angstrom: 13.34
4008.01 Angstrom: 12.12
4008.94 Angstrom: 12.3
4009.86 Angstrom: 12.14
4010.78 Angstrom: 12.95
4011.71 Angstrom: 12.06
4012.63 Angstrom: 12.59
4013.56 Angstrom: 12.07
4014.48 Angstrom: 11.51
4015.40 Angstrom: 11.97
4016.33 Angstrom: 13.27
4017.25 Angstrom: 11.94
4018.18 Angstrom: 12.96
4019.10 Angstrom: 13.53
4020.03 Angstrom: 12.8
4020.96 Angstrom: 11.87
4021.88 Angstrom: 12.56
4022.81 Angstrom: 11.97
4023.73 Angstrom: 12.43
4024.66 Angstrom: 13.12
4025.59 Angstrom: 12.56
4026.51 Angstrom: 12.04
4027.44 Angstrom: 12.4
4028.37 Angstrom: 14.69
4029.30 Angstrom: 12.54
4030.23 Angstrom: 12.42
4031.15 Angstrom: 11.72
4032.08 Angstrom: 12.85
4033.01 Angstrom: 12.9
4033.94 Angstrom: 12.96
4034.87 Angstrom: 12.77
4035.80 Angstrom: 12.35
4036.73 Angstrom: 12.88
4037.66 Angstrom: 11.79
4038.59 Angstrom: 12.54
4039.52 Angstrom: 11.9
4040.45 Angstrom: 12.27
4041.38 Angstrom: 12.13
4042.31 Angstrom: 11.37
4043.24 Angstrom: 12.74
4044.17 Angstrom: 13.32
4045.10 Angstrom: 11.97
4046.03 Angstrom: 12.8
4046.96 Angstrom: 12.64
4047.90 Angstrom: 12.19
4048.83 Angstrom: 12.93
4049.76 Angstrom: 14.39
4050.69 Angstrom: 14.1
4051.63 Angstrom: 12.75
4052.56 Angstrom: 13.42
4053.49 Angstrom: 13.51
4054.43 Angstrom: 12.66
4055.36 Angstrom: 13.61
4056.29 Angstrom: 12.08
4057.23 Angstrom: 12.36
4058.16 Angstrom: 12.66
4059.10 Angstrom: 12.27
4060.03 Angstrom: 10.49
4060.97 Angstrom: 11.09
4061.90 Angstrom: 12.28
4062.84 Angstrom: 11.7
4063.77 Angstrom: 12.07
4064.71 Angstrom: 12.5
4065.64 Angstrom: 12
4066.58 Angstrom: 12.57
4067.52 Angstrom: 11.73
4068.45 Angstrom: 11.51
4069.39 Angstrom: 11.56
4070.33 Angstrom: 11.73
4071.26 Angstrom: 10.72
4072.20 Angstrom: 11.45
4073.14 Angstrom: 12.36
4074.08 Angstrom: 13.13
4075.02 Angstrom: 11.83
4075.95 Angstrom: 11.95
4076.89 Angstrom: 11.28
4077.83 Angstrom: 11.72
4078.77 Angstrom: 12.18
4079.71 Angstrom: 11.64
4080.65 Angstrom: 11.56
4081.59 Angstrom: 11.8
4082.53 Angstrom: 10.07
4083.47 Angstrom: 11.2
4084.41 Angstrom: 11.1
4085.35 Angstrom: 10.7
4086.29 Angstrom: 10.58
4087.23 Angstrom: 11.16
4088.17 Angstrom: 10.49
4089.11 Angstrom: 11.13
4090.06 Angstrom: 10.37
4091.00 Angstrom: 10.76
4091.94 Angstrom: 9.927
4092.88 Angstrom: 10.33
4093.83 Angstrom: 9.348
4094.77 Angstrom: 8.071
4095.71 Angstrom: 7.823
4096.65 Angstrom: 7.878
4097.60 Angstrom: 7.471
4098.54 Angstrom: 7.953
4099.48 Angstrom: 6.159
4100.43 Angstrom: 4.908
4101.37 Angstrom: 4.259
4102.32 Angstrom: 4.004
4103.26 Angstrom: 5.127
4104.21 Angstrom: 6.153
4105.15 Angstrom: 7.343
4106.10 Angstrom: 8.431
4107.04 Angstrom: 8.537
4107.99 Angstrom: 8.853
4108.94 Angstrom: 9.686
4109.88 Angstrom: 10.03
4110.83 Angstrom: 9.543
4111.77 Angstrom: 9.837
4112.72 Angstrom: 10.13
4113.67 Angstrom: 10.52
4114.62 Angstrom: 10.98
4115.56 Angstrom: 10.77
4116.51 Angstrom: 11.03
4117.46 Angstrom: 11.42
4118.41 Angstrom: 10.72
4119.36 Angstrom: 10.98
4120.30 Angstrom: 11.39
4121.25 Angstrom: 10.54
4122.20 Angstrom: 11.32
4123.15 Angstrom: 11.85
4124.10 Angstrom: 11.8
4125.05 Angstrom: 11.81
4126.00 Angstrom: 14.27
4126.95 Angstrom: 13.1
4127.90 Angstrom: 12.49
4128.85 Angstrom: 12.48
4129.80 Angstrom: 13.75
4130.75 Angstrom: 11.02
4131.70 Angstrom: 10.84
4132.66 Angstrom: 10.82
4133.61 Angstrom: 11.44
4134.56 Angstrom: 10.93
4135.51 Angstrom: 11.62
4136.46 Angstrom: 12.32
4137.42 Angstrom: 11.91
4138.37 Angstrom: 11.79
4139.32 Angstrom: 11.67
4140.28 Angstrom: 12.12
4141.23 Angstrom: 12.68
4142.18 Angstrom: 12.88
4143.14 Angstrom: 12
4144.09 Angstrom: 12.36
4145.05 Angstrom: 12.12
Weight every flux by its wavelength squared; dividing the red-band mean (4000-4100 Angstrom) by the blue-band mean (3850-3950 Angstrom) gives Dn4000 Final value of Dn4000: 1.13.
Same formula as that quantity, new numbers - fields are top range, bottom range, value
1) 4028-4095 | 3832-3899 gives 1.35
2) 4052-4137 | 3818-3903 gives 1.21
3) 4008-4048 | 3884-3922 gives 1.27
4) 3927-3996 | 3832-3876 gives 1.06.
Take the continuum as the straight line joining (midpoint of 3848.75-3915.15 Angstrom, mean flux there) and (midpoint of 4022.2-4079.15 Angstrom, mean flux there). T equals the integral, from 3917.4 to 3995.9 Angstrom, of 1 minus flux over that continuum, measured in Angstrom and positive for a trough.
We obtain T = 4.5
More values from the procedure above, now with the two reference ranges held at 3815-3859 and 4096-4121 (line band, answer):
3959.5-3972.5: 3.2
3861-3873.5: -3.3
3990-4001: -4.0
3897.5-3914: -4.2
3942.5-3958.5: -4.8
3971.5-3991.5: -1.9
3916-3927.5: -3.9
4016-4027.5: -4.4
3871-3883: -1.5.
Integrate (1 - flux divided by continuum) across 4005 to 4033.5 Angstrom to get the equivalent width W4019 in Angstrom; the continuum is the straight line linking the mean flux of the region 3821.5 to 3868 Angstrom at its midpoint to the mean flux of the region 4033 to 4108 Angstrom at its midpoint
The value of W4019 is -4.5 Angstrom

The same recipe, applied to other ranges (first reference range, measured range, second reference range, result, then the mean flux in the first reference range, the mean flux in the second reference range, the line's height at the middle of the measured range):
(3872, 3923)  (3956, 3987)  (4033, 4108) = 5.2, 10.5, 11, 10.7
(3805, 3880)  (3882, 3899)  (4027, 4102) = 5.2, 10.7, 11.5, 10.8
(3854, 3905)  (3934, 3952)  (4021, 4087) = -1.8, 10.4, 12.2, 11.1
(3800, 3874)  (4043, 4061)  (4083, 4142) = -4.4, 10.5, 10.2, 10.2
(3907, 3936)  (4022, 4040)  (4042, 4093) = -0.9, 12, 11.9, 11.9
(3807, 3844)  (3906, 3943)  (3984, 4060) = -3.9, 9.54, 12.5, 11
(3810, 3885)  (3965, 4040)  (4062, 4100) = -3.6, 10.6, 10.8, 10.7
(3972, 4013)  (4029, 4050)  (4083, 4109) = -5.0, 11.4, 8.54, 10.1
